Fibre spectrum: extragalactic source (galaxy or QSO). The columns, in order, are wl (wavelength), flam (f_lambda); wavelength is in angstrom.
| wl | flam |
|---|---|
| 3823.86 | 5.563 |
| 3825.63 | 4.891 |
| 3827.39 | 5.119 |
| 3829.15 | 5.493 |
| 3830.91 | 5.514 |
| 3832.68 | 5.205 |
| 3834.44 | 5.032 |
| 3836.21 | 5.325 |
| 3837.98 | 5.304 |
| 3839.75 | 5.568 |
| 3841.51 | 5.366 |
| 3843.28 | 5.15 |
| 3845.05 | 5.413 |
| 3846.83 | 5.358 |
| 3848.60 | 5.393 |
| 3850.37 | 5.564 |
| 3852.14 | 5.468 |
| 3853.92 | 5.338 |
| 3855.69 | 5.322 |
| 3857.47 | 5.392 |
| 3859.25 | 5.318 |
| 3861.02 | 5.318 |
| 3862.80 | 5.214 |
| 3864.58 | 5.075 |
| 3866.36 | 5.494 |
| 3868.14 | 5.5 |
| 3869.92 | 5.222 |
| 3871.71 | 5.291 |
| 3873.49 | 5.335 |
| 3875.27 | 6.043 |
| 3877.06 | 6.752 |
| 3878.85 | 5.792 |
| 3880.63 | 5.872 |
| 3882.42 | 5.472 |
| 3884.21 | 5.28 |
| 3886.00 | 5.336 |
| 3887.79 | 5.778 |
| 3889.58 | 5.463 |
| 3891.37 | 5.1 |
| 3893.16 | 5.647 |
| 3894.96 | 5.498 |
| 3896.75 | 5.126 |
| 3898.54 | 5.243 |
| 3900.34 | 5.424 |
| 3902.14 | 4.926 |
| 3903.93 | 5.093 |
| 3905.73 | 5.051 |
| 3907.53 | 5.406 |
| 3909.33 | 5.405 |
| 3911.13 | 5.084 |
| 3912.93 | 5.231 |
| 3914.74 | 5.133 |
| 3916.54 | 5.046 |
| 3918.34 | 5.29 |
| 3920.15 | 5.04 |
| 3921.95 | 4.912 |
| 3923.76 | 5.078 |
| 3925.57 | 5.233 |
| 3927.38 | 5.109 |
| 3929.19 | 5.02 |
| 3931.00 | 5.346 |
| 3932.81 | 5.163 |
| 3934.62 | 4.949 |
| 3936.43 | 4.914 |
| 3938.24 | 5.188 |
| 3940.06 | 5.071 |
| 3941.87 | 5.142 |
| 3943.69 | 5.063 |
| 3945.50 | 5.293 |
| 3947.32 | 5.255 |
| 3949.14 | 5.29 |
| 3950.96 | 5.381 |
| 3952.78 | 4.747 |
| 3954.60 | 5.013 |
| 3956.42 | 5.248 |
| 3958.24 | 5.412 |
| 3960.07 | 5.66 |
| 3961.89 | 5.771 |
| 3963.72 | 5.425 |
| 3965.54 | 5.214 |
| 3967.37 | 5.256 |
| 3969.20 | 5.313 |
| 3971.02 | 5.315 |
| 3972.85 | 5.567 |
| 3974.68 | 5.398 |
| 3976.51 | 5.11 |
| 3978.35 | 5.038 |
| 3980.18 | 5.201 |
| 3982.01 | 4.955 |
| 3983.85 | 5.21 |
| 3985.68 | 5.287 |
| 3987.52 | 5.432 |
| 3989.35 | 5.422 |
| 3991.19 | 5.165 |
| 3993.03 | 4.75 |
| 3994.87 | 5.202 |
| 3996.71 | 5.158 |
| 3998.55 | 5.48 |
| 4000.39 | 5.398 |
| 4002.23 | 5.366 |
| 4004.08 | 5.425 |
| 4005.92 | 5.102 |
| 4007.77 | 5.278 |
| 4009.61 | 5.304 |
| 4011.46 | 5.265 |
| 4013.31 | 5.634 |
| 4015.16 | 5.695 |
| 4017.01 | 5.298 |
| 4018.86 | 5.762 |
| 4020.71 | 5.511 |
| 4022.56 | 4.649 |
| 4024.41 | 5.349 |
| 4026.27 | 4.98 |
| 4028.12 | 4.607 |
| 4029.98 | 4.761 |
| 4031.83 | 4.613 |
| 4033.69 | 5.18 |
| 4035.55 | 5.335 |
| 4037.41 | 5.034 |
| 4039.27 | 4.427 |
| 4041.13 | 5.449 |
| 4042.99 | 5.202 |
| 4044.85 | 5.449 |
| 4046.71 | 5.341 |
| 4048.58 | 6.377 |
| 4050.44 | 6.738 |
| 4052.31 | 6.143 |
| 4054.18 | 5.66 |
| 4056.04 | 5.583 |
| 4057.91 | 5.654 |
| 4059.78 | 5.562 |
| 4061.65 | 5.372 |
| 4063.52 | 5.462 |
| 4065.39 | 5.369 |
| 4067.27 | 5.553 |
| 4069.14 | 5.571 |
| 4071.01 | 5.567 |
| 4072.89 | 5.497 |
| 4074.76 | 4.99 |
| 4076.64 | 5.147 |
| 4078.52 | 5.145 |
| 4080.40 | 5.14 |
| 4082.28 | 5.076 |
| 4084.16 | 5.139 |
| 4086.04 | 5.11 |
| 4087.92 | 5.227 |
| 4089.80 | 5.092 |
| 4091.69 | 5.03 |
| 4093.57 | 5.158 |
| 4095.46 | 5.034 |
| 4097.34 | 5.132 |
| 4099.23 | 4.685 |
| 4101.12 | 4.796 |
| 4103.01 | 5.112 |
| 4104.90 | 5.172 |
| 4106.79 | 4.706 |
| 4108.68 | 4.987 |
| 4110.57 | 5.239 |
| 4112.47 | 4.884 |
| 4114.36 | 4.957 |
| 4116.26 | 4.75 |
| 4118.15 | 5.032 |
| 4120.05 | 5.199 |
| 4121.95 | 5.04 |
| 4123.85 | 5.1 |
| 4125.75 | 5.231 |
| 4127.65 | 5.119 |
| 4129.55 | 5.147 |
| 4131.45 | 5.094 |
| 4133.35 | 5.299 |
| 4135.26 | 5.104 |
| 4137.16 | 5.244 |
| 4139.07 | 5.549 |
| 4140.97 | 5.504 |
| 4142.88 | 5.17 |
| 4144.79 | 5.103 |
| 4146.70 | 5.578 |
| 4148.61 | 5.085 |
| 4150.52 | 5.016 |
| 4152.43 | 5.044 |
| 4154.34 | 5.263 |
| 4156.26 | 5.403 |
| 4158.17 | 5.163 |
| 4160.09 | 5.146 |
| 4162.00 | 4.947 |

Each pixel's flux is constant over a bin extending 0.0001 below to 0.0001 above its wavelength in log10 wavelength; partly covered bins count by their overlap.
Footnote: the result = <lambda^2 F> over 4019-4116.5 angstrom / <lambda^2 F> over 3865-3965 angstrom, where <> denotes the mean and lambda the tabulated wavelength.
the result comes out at 1.06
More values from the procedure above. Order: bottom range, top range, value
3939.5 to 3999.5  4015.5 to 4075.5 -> 1.06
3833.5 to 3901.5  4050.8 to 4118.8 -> 1.07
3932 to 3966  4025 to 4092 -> 1.08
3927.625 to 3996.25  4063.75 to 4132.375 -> 1.05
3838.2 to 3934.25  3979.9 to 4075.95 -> 1.07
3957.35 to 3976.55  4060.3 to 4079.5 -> 1.04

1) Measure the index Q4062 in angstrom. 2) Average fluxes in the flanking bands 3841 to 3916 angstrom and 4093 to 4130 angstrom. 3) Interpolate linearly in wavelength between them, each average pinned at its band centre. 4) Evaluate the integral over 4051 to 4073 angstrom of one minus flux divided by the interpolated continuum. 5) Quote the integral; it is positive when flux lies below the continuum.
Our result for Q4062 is -2.2 angstrom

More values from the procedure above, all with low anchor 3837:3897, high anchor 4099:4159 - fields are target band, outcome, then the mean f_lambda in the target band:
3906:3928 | 1.0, 5.16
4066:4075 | -0.5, 5.47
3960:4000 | 0.3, 5.28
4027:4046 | 0.8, 5.01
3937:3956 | 0.8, 5.14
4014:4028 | -0.1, 5.29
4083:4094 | 0.1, 5.13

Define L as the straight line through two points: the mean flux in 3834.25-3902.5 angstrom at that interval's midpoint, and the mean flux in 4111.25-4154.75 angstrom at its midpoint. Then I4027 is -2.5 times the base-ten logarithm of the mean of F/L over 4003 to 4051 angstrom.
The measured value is -0.01 mag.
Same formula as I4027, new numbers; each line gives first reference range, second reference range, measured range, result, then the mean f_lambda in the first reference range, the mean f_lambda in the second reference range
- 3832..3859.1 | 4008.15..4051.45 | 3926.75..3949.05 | 0.04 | 5.35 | 5.3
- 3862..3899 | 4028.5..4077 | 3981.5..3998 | 0.05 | 5.51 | 5.42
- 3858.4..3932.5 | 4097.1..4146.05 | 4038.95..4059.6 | -0.10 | 5.34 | 5.09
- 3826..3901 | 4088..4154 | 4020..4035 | 0.06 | 5.42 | 5.1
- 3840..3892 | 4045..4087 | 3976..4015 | 0.05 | 5.47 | 5.51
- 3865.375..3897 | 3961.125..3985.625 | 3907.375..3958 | 0.05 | 5.56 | 5.29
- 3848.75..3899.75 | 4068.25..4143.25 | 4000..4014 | -0.01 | 5.47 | 5.13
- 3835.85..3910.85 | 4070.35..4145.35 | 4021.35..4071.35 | -0.04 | 5.41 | 5.12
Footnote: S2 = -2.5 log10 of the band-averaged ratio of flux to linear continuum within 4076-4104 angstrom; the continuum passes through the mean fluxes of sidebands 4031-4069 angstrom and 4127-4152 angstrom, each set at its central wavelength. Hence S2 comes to 0.06 mag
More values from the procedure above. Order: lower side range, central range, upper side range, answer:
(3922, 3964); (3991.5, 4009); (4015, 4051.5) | 0.003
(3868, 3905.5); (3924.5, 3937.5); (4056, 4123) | 0.062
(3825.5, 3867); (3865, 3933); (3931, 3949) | -0.026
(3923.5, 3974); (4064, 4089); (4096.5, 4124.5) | -0.050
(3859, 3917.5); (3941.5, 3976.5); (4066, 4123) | -0.001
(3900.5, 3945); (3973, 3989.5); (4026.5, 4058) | 0.002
